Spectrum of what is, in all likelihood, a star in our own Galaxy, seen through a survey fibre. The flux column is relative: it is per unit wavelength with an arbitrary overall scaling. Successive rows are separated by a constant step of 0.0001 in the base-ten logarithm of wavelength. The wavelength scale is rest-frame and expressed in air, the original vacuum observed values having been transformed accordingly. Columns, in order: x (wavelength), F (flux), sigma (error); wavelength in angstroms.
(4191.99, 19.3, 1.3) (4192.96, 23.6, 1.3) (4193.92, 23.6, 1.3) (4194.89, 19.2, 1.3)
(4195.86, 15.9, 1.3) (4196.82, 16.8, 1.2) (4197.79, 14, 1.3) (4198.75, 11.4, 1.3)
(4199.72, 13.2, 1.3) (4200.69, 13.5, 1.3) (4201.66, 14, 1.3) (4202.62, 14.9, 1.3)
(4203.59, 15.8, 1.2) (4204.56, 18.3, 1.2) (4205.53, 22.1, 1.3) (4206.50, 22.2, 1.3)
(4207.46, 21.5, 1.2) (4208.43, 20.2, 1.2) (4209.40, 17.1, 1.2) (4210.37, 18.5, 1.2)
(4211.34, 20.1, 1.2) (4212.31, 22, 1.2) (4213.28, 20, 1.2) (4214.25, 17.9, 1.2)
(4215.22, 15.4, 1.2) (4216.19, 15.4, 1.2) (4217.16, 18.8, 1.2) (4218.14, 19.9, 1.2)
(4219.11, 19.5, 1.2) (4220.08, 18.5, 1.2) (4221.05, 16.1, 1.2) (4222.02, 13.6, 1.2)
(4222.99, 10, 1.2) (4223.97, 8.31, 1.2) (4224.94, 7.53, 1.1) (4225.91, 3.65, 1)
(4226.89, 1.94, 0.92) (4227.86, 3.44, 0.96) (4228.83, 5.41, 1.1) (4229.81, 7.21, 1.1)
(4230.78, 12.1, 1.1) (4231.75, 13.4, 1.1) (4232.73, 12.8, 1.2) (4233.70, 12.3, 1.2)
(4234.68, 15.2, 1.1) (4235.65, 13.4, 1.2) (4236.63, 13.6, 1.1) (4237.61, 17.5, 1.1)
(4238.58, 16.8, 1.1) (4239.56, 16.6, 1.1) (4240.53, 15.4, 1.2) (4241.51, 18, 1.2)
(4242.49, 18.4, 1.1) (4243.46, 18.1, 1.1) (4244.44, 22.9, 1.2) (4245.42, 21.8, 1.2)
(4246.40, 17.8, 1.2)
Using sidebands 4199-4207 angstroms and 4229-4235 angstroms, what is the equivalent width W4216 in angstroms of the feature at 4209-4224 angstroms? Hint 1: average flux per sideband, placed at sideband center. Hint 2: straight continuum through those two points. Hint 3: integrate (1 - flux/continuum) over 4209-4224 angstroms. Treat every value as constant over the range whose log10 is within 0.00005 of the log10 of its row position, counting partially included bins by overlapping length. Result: -2.9 angstroms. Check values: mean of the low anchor 16.6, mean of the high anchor 11.7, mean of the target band 17.2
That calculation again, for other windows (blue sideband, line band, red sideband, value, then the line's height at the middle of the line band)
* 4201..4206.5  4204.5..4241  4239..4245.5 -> 6.3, 17.9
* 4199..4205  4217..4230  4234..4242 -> 3.7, 15.3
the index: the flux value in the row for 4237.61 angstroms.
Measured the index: 17.5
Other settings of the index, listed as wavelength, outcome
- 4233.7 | 12.3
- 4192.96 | 23.6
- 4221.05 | 16.1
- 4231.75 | 13.4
